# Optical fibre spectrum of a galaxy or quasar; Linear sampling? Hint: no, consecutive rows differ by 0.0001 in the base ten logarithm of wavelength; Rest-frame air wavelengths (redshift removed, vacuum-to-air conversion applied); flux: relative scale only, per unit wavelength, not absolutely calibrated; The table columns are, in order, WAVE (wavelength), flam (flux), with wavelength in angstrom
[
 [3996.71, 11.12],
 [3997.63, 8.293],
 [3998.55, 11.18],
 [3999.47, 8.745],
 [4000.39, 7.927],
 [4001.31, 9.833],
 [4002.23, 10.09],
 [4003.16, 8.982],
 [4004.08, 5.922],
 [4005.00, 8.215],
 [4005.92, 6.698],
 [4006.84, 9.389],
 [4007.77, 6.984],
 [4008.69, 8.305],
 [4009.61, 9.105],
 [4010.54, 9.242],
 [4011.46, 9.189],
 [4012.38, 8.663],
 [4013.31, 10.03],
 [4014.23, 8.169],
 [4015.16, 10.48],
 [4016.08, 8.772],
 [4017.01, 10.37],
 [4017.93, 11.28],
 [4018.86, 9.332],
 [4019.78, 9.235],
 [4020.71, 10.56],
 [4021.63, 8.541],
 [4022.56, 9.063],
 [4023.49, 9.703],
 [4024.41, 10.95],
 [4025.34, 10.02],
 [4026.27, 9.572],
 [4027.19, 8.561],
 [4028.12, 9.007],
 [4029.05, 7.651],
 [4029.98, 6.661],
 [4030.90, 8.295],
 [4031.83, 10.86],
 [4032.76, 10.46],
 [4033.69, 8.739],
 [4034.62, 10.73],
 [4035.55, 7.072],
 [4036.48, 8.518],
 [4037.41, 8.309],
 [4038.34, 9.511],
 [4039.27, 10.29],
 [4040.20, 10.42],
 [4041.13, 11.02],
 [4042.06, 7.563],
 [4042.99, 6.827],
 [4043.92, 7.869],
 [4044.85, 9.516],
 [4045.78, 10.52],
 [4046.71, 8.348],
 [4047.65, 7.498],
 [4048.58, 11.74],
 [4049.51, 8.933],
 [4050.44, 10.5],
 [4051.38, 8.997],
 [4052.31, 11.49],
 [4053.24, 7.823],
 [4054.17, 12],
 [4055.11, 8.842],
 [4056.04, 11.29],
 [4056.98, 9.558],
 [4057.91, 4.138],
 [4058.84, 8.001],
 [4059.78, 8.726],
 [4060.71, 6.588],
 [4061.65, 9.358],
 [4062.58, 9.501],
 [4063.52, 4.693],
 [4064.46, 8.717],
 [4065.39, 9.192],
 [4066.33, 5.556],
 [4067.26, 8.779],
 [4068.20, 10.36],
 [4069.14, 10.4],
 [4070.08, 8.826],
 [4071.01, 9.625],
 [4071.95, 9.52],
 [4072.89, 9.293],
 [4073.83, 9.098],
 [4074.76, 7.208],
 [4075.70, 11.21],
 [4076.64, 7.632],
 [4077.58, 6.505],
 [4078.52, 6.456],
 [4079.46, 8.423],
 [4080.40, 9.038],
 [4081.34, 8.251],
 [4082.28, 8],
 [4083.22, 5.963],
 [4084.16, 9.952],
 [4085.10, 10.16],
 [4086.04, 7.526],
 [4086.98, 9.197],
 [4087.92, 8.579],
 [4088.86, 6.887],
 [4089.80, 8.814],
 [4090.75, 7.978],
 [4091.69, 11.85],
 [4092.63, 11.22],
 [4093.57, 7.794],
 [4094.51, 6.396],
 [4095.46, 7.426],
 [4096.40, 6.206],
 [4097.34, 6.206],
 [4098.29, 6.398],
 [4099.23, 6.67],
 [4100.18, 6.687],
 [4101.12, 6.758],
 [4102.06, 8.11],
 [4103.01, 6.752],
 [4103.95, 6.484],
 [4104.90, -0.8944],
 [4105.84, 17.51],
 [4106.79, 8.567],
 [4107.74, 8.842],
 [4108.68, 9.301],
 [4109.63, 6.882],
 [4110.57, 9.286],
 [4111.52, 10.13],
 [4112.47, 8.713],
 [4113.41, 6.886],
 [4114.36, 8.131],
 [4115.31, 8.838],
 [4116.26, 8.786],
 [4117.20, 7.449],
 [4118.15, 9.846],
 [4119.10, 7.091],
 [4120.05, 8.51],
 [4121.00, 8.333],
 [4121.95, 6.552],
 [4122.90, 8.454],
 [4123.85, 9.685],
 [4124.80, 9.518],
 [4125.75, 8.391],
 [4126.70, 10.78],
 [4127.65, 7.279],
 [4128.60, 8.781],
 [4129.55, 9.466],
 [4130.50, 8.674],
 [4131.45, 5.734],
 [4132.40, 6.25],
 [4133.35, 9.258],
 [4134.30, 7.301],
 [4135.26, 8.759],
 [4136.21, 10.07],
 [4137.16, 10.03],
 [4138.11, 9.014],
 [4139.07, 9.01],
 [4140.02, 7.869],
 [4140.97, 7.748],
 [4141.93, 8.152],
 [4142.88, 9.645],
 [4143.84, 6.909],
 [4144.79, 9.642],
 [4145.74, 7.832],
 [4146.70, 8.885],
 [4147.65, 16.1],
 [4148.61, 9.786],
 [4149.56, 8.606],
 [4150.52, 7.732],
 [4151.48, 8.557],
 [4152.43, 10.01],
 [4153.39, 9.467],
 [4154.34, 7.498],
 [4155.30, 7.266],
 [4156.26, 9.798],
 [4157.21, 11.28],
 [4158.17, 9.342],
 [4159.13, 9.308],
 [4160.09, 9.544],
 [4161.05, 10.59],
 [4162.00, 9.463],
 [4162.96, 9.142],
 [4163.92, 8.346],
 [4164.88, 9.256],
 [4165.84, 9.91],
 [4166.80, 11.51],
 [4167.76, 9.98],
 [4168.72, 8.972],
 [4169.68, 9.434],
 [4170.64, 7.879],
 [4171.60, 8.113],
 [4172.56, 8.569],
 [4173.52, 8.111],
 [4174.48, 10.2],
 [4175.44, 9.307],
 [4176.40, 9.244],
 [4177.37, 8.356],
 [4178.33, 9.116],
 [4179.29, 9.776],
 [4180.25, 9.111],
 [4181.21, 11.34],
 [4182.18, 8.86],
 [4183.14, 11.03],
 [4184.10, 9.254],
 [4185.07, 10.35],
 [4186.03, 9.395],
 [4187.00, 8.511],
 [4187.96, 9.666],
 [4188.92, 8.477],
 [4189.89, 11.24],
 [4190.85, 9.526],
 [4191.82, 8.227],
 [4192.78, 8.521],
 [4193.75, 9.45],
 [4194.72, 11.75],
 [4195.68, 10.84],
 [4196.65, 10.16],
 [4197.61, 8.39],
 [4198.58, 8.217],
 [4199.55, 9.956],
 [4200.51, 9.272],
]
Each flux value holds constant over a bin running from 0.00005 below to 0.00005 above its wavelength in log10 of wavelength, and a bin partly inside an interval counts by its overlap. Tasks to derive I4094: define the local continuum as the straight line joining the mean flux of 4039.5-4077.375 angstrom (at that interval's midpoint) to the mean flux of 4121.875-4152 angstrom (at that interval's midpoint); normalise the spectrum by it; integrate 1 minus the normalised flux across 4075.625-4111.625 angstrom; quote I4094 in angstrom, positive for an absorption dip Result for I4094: 3.41 angstrom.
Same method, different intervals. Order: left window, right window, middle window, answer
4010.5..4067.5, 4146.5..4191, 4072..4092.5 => 1.46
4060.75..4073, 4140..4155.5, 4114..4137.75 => 1.11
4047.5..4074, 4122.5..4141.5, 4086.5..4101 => 1.54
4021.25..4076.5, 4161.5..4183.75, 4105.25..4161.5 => 1.97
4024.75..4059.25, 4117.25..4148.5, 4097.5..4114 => 1.95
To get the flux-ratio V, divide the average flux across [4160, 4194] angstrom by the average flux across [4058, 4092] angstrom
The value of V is 1.11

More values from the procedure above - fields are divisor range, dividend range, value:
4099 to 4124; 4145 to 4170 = 1.18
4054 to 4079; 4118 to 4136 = 0.98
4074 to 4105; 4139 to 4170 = 1.20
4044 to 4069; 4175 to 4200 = 1.07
